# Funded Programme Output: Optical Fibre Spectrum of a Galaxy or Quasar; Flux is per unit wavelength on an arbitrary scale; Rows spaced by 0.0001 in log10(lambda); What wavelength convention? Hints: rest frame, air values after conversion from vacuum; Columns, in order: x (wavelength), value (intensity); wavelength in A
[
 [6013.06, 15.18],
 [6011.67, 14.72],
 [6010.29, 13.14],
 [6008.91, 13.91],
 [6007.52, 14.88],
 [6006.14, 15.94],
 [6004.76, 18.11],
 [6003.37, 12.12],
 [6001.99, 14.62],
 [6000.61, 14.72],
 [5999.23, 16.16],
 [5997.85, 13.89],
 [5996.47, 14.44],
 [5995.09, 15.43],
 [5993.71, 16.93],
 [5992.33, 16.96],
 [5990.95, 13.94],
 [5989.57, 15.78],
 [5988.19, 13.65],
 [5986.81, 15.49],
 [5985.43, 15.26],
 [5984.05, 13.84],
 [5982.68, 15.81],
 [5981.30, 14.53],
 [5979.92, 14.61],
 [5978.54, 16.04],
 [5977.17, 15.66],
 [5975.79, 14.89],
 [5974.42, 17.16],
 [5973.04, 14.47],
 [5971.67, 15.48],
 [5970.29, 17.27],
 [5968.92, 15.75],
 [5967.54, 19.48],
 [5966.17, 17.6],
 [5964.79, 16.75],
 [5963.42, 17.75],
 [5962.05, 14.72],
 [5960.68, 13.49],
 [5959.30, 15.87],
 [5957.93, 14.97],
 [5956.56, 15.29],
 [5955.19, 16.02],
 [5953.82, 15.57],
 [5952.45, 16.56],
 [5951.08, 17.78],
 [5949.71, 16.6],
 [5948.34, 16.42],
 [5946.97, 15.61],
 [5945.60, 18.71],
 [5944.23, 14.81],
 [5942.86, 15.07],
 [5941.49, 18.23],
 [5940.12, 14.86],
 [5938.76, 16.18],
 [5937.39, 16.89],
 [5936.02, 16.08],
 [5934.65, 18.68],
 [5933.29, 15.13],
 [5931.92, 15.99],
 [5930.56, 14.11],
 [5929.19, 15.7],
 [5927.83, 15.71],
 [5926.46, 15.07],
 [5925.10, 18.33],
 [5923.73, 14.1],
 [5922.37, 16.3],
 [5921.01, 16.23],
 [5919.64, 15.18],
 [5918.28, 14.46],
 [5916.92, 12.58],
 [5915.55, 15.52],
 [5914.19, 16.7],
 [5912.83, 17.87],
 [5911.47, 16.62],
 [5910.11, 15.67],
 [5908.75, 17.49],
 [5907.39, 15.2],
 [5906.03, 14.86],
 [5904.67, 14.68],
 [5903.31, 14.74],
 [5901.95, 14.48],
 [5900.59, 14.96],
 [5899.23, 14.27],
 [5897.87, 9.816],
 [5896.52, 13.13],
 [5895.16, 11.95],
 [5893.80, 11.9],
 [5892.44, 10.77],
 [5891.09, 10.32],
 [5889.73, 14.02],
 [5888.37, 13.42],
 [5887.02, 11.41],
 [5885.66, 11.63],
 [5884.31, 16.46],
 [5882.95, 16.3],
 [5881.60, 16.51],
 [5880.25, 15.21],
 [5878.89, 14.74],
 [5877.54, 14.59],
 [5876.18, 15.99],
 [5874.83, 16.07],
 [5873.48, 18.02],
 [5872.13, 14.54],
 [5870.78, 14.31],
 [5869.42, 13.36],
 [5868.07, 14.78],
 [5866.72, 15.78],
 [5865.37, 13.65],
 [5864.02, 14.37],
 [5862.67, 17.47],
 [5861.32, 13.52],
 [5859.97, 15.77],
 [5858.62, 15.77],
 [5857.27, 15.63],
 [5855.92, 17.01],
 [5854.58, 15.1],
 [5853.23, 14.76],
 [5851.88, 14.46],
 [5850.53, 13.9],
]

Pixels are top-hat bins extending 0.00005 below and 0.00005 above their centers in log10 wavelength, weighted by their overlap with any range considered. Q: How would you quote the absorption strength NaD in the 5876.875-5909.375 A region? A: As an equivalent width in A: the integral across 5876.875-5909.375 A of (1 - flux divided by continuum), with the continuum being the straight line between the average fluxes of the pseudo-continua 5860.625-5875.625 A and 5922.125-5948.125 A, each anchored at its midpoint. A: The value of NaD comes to 3.36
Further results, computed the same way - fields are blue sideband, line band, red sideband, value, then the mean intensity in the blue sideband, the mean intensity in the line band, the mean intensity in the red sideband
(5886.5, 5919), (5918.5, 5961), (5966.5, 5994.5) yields -3.36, 14.1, 16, 15.7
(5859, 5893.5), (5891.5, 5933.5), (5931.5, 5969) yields 1.68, 14.5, 14.8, 16.3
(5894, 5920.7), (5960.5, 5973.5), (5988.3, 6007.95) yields -1.17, 14.7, 16.4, 15.2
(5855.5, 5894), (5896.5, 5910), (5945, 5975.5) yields 0.63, 14.6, 14.5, 16.3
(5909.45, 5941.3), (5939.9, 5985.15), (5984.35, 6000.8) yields -1.45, 15.9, 16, 15.2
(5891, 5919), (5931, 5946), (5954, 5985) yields -1.27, 14.3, 16.3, 15.8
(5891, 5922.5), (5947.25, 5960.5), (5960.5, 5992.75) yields -0.61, 14.5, 16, 15.7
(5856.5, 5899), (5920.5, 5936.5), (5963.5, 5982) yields -0.71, 14.2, 16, 16.2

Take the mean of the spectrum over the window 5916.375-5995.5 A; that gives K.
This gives 15.8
